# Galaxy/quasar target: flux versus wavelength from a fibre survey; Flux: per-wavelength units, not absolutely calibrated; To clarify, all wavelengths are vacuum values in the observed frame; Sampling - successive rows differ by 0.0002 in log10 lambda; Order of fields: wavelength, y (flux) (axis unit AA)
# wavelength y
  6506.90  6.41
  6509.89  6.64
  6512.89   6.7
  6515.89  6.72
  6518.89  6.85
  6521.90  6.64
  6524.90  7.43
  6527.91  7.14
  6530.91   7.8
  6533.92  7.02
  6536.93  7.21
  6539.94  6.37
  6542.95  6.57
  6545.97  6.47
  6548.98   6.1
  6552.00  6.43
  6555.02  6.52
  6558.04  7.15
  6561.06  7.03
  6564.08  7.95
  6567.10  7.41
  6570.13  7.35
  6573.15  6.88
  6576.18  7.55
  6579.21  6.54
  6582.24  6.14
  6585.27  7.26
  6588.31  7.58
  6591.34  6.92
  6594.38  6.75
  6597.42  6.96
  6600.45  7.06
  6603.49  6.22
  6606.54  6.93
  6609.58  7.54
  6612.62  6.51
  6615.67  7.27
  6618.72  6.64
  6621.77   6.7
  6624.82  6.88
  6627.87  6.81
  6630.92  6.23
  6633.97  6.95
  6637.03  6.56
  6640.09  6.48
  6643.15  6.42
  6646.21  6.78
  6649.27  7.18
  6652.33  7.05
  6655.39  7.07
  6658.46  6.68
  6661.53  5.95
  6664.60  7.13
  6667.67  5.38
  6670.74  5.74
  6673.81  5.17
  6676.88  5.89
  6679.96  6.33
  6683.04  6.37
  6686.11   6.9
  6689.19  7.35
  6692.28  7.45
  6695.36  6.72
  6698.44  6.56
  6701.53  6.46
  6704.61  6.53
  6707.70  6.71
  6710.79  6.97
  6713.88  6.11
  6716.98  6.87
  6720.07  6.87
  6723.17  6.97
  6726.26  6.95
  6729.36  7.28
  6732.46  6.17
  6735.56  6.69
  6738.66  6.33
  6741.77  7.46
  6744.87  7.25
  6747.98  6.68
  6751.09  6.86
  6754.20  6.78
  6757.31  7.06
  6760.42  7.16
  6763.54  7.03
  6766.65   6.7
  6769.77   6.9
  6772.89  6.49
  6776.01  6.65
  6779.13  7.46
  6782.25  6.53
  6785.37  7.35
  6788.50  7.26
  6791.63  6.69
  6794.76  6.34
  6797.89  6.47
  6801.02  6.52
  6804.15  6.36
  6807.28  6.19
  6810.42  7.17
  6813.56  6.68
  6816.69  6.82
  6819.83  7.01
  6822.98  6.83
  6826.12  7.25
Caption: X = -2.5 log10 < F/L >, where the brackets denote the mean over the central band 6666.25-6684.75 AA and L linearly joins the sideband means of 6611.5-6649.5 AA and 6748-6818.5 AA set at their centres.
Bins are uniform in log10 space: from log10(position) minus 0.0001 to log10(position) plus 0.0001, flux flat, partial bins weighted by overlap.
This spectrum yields 0.16 mag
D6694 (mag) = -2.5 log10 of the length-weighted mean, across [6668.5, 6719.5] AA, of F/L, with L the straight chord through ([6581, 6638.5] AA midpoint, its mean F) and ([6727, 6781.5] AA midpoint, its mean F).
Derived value 0.06 mag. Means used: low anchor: 6.84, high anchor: 6.88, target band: 6.5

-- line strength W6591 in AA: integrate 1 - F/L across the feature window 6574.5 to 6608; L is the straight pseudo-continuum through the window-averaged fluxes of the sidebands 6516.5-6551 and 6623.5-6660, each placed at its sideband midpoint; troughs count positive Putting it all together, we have -0.5 AA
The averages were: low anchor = 6.86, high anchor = 6.76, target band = 6.9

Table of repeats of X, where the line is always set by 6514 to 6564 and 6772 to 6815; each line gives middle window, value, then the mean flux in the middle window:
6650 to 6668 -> 0.025 mag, 6.65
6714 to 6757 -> -0.012 mag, 6.84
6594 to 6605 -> 0.014 mag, 6.75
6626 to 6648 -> 0.032 mag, 6.62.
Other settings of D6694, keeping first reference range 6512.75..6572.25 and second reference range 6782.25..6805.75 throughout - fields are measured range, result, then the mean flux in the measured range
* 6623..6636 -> 0.02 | 6.71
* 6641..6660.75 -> 0.00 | 6.82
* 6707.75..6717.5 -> 0.02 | 6.63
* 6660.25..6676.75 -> 0.16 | 5.88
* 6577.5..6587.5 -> 0.03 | 6.73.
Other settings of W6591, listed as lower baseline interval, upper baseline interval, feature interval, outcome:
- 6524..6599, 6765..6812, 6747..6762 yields -0.31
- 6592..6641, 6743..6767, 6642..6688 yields 2.94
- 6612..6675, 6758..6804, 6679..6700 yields -0.57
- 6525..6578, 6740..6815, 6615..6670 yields 2.25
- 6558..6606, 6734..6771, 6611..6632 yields 0.83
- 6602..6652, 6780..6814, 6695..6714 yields 0.36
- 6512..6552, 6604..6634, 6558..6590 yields -1.59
